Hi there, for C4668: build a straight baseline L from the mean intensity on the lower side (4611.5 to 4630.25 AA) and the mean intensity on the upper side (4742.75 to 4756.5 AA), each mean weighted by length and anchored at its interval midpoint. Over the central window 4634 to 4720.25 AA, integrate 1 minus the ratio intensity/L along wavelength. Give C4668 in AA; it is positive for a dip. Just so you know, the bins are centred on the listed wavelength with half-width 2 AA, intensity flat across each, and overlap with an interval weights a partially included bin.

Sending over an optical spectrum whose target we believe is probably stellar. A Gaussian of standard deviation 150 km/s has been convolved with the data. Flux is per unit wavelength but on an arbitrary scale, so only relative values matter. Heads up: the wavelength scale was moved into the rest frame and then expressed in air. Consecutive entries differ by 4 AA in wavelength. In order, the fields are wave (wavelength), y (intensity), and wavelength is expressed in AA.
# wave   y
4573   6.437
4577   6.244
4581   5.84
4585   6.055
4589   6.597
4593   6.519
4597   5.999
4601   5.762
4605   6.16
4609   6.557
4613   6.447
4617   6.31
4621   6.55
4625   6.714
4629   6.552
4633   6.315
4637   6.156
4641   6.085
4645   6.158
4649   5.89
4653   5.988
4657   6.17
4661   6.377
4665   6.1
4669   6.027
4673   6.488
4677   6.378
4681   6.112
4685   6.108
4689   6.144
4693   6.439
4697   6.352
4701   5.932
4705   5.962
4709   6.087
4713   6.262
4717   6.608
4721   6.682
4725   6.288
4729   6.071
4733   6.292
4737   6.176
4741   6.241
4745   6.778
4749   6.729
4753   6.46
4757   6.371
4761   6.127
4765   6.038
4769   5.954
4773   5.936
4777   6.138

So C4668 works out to 4.8 AA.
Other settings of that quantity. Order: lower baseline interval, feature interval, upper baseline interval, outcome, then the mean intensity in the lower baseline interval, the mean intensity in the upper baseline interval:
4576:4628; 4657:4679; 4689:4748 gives 0.1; 6.29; 6.3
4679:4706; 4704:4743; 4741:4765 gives 0.1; 6.16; 6.43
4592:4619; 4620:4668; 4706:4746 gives 0.2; 6.24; 6.33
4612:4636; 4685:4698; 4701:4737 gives 0.1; 6.47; 6.26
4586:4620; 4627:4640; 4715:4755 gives 0.0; 6.29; 6.43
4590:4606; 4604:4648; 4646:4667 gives -1.7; 6.14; 6.11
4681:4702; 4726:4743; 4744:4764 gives 0.5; 6.2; 6.46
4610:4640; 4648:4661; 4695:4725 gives 0.6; 6.43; 6.27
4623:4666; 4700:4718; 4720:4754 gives 0.5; 6.23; 6.4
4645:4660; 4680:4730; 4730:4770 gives -0.3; 6.06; 6.32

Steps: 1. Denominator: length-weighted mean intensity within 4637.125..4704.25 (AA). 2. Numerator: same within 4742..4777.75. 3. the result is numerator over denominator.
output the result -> 1.0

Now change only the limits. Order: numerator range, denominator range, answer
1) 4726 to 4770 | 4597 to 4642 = 1.00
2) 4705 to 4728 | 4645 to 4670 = 1.04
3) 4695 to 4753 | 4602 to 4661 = 1.01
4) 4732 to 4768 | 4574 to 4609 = 1.03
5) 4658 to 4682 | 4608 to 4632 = 0.96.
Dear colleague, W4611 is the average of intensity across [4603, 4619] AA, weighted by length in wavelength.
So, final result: 6.37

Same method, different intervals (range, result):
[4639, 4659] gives 6.06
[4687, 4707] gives 6.17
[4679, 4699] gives 6.23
